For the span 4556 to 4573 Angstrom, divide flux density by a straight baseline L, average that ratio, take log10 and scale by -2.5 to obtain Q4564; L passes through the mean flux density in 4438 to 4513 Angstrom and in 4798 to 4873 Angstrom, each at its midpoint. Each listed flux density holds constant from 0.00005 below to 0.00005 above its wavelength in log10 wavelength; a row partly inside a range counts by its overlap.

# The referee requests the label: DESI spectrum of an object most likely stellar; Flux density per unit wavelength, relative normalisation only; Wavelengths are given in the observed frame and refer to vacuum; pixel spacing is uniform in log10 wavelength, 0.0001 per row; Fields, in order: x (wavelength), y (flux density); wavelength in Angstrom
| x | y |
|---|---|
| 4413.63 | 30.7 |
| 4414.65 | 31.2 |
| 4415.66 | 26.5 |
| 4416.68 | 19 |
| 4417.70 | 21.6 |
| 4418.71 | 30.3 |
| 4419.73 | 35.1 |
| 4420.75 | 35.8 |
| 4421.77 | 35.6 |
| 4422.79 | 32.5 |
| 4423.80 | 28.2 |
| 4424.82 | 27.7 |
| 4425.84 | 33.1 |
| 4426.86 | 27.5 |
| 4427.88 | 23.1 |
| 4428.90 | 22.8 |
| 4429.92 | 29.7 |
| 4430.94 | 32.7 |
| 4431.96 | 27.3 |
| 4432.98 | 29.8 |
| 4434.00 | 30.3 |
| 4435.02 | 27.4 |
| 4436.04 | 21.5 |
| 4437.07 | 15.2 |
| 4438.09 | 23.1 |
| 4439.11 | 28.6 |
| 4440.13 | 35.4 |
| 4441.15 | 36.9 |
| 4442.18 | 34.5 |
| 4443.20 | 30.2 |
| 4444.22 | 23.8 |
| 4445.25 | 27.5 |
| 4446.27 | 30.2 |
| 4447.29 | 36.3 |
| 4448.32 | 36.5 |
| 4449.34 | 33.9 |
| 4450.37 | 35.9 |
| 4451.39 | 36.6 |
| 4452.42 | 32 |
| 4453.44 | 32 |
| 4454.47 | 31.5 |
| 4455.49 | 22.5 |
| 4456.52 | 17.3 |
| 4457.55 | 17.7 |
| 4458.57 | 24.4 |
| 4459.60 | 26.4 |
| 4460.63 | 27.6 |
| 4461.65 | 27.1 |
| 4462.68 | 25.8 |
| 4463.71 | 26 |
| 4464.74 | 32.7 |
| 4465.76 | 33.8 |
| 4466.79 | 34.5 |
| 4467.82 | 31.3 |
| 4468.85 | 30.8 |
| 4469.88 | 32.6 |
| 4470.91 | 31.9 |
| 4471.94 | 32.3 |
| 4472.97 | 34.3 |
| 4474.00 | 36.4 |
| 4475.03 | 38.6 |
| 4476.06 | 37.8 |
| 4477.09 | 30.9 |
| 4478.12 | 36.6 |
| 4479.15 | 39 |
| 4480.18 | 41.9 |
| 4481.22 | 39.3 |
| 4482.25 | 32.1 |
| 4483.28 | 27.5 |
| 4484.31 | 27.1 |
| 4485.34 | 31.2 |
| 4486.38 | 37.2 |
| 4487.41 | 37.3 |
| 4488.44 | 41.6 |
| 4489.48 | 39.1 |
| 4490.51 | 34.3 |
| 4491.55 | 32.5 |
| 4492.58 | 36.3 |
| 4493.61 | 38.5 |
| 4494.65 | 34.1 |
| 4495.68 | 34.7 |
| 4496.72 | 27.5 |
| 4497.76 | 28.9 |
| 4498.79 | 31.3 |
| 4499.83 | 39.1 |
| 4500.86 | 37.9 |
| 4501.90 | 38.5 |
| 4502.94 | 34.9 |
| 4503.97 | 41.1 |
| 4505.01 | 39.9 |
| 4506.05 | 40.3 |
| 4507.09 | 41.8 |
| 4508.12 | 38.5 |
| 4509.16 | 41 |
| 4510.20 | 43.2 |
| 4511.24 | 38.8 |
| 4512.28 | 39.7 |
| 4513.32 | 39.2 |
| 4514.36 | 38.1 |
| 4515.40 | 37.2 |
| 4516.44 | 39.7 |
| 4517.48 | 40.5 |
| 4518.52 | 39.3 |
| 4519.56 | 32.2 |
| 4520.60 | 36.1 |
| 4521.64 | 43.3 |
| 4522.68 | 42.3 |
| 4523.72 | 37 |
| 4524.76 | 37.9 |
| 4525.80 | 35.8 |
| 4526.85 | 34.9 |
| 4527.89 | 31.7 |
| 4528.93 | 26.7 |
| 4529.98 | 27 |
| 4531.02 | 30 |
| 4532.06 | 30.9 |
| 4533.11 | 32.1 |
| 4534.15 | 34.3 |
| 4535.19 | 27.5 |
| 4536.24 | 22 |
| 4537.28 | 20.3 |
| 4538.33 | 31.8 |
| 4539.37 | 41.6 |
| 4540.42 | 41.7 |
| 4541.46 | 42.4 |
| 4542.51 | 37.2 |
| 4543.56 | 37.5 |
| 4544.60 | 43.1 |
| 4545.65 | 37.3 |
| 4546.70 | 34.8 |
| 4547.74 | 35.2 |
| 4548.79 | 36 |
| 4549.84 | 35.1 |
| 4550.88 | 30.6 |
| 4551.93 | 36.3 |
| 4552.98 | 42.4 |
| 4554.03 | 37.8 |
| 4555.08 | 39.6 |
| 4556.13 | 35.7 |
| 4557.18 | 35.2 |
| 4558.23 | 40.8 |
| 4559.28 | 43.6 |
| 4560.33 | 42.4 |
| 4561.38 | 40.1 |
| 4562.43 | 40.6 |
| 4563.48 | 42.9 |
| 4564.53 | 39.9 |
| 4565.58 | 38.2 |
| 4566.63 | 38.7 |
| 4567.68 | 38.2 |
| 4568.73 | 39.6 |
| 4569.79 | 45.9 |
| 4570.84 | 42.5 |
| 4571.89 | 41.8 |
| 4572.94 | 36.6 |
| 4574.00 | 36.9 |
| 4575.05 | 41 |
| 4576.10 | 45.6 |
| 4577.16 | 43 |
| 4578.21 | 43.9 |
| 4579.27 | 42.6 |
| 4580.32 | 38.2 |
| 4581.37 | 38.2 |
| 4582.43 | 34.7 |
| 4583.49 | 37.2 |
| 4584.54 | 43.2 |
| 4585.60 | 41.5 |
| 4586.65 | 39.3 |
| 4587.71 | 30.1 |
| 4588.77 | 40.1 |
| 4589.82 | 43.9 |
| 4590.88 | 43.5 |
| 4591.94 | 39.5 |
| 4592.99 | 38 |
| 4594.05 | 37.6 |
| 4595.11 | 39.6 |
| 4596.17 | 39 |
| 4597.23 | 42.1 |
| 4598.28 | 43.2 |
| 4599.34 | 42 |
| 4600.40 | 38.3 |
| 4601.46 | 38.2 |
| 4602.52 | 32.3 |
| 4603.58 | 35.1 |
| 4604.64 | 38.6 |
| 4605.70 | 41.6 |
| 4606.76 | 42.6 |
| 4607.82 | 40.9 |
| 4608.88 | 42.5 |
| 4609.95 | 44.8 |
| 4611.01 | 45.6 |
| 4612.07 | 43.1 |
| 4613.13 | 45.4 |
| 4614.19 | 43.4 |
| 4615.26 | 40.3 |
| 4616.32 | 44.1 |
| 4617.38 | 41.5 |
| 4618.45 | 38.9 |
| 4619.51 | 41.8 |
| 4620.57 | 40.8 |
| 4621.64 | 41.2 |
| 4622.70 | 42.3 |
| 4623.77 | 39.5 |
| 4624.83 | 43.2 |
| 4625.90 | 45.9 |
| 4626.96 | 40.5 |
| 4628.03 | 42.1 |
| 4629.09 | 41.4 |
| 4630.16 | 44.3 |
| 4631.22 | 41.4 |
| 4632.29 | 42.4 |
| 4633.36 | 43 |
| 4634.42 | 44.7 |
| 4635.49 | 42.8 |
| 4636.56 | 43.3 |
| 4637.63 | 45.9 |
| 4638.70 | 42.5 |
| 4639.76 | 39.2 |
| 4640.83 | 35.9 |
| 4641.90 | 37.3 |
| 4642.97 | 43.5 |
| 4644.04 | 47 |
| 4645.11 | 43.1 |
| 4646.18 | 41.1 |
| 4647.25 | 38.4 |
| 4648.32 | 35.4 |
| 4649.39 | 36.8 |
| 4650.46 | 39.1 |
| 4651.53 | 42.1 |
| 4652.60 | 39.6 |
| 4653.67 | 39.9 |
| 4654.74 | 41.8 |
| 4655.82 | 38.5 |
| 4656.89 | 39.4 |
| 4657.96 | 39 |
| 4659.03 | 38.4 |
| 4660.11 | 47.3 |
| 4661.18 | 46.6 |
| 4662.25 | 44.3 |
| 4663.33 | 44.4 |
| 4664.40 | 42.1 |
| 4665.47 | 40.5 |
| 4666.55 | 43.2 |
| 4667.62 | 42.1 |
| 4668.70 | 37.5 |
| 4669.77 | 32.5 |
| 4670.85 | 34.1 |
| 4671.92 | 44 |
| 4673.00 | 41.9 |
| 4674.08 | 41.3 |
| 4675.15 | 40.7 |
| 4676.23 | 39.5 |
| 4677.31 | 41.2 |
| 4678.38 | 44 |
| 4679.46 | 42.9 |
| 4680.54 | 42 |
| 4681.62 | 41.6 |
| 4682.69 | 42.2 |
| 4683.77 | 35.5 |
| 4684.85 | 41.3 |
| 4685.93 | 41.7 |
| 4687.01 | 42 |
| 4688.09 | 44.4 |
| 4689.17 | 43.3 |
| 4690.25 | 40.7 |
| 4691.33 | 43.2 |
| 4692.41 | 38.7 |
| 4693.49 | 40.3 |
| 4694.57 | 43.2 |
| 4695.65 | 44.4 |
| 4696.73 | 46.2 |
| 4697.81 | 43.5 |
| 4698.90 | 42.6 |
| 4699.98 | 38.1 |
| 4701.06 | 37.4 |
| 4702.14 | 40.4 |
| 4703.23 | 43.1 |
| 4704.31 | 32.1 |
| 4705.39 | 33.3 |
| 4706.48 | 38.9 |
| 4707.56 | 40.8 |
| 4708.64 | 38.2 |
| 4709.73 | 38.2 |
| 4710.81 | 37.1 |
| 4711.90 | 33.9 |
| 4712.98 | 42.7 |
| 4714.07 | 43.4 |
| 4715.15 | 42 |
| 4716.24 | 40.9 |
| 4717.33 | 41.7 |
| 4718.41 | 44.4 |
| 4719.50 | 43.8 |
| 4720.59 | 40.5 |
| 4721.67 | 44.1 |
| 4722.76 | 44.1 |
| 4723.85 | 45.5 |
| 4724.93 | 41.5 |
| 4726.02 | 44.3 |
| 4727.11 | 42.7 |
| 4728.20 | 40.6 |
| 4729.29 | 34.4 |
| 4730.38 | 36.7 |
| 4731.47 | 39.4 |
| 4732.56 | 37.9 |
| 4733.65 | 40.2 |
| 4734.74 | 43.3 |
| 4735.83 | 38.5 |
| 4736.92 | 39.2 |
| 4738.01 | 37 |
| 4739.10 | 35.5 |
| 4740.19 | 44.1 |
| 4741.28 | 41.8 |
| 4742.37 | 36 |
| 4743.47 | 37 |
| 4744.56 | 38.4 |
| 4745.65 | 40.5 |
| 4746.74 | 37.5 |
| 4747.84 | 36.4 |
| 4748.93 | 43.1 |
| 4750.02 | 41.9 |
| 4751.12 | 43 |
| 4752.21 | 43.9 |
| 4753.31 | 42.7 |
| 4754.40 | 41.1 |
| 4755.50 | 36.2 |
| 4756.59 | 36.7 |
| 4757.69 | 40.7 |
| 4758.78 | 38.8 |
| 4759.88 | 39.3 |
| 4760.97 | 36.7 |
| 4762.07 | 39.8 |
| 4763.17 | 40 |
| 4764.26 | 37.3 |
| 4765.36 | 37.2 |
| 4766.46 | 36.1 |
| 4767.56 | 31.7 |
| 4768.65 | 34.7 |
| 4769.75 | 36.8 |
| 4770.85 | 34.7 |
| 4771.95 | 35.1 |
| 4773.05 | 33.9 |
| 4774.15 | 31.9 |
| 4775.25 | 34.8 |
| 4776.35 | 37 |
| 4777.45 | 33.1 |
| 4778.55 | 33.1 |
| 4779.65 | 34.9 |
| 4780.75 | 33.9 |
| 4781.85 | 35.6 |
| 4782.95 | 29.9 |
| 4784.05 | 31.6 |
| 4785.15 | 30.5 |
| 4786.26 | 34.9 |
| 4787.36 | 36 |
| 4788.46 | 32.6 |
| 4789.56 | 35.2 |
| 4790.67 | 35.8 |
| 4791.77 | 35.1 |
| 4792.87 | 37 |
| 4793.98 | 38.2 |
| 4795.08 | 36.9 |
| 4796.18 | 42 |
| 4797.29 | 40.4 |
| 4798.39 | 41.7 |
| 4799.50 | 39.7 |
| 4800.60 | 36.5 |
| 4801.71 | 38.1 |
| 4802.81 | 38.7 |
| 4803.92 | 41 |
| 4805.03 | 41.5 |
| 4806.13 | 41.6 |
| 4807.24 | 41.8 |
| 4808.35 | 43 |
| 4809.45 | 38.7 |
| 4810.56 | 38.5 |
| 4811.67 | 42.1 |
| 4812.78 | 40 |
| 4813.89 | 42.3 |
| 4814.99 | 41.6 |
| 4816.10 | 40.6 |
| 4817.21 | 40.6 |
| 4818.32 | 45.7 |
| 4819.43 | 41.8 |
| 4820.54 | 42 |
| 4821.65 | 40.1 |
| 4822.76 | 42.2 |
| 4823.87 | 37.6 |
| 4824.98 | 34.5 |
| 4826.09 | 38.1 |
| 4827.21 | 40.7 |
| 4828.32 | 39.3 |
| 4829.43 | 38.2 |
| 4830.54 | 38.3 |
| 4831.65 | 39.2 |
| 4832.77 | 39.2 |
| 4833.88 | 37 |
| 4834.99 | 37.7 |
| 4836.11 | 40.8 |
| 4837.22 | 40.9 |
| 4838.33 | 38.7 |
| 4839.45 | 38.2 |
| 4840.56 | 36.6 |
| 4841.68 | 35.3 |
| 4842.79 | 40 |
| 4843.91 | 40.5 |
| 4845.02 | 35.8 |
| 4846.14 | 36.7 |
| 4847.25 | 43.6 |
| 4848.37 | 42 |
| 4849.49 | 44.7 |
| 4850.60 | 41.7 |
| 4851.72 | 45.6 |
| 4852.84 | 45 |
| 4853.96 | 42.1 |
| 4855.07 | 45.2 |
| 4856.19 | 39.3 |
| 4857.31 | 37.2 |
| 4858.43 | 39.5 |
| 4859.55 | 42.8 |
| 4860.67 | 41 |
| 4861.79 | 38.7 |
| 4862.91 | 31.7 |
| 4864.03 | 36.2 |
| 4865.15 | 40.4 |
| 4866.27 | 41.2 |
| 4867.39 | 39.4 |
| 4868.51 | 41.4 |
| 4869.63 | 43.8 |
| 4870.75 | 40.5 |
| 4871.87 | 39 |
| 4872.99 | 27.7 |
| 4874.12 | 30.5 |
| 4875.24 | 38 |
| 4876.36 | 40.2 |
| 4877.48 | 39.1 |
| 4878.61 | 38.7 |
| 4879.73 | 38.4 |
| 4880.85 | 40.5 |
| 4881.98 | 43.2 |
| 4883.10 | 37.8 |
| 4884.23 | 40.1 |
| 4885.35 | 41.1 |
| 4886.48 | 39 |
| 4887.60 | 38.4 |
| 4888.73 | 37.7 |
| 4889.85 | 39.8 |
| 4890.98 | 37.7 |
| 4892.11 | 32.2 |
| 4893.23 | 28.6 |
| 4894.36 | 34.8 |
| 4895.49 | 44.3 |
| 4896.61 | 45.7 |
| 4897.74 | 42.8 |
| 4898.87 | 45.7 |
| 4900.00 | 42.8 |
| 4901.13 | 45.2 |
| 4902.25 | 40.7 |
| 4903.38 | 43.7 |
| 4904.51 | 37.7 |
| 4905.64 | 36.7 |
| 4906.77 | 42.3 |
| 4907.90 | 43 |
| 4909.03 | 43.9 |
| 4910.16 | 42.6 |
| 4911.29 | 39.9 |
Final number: -0.15 mag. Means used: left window 33.5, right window 40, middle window 40.4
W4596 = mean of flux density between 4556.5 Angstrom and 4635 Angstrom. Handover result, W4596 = 40.8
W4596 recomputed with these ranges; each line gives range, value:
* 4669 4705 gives 40.9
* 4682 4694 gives 41.2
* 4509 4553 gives 35.7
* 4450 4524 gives 34.6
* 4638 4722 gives 40.8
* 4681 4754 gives 40.6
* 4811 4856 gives 40.3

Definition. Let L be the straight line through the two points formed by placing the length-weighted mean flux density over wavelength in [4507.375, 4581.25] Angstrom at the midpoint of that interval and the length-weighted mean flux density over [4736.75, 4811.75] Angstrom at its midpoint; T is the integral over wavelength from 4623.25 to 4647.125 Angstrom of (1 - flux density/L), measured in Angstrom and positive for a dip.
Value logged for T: -2.9 Angstrom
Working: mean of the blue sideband 37.6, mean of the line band 42.2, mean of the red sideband 37.6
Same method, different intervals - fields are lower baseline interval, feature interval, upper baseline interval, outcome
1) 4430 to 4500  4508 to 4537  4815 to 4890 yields -2.4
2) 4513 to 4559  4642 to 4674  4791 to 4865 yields -2.9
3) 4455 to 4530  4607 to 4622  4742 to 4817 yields -2.8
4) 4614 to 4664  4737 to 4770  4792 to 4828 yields 1.5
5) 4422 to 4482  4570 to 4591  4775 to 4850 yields -4.4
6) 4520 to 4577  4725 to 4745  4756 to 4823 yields -1.0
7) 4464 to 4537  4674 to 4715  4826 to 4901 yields -3.4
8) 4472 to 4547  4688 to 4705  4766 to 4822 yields -2.0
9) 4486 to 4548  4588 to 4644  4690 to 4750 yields -4.7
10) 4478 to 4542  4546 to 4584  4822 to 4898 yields -3.1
